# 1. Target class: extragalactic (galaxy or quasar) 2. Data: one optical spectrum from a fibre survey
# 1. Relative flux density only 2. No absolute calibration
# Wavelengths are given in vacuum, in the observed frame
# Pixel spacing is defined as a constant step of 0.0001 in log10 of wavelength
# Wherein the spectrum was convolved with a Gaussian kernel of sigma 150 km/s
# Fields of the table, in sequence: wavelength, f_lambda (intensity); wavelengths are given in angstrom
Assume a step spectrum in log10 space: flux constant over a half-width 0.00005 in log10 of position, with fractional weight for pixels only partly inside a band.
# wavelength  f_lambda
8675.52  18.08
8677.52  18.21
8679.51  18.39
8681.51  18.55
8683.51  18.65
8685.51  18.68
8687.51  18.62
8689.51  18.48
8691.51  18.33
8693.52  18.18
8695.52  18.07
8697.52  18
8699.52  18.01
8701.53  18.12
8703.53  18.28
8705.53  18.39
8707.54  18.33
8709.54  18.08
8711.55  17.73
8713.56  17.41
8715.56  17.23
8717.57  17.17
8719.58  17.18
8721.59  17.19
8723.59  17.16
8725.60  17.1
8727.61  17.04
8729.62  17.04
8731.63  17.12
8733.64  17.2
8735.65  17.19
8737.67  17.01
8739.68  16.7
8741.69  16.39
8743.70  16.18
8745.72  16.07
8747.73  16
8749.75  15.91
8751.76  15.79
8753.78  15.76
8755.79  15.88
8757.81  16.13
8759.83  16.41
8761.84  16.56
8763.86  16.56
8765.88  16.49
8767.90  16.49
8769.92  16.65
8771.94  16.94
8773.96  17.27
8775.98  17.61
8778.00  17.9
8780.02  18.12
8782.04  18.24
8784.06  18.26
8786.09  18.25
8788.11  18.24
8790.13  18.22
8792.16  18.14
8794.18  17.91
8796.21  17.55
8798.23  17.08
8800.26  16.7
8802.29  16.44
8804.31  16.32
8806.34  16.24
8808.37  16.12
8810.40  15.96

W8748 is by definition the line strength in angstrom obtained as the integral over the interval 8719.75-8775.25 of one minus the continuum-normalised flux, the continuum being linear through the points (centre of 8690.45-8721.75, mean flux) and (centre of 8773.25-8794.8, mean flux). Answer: 4.1 angstrom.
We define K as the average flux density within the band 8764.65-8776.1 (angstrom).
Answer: 16.8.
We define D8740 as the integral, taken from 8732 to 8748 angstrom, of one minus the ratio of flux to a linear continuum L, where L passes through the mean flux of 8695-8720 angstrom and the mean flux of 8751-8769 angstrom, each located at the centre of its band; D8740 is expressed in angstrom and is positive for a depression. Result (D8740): 0.20 angstrom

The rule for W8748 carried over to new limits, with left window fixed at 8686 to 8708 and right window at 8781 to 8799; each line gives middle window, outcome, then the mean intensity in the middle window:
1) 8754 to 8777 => 1.9 angstrom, 16.6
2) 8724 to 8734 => 0.6 angstrom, 17.1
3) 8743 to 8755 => 1.4 angstrom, 15.9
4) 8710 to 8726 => 0.8 angstrom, 17.3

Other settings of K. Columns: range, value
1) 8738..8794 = 17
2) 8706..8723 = 17.6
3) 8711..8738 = 17.2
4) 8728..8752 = 16.6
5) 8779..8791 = 18.2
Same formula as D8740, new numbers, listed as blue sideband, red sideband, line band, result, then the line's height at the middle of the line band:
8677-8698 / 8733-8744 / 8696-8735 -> -0.1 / 17.5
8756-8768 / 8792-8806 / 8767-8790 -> -1.3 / 16.7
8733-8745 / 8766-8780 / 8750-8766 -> 0.8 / 17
